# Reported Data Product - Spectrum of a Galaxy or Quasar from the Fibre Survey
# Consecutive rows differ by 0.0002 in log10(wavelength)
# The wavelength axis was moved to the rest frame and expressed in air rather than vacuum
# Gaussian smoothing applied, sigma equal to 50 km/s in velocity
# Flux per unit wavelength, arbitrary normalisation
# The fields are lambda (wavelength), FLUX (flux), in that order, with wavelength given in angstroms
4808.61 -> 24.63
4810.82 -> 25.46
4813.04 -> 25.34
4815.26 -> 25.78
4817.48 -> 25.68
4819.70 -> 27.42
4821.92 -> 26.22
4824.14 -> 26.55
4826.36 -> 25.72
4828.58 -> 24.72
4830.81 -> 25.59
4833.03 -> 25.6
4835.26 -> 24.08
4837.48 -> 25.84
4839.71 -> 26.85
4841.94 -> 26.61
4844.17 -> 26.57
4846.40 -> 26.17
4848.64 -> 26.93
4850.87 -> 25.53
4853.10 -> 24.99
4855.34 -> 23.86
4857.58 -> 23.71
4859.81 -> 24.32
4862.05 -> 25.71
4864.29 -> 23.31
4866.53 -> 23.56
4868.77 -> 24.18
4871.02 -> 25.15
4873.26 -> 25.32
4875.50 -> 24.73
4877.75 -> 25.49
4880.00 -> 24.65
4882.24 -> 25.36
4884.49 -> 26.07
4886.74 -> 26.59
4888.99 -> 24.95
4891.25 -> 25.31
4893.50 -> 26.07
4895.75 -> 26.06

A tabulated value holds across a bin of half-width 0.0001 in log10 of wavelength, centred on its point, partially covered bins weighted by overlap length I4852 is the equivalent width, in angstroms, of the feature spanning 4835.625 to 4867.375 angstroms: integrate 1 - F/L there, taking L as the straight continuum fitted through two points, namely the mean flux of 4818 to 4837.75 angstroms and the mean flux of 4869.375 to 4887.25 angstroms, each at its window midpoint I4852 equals 0.4 angstroms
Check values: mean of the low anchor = 25.8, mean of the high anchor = 25.3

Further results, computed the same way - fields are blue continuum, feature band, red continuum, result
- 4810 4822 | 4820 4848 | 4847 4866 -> -0.6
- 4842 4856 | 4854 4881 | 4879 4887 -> 1.3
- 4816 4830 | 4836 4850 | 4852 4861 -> -0.8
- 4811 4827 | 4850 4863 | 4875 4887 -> 0.5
